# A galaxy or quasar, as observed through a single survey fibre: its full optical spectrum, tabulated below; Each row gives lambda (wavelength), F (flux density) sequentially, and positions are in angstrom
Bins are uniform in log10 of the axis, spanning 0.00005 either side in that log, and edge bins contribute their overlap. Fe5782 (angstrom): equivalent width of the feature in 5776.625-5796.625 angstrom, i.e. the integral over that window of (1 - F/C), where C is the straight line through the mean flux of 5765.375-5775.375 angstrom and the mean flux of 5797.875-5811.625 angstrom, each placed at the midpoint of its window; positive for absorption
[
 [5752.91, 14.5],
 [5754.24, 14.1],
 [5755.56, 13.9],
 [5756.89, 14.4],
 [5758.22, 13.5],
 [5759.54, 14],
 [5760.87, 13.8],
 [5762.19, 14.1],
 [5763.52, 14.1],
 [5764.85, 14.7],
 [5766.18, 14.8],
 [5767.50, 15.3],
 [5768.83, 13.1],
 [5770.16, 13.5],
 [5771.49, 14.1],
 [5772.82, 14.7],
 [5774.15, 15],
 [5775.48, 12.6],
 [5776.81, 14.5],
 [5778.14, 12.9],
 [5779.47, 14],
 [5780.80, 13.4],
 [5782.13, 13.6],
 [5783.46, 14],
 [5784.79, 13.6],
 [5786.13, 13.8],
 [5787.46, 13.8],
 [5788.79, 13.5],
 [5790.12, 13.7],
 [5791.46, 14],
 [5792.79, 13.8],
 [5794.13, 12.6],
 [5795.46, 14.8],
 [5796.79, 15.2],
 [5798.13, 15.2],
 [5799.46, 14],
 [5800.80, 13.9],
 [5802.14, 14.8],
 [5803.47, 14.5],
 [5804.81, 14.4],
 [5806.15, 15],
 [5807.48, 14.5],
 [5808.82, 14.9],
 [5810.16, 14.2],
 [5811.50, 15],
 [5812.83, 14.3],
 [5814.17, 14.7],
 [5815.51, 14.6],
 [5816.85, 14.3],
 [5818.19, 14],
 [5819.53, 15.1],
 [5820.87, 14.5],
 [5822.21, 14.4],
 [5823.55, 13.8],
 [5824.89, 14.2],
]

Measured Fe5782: 0.9 angstrom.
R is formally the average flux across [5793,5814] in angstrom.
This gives 14.5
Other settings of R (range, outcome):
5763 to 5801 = 14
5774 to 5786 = 13.7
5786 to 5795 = 13.6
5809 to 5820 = 14.5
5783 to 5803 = 14.1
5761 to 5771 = 14.2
